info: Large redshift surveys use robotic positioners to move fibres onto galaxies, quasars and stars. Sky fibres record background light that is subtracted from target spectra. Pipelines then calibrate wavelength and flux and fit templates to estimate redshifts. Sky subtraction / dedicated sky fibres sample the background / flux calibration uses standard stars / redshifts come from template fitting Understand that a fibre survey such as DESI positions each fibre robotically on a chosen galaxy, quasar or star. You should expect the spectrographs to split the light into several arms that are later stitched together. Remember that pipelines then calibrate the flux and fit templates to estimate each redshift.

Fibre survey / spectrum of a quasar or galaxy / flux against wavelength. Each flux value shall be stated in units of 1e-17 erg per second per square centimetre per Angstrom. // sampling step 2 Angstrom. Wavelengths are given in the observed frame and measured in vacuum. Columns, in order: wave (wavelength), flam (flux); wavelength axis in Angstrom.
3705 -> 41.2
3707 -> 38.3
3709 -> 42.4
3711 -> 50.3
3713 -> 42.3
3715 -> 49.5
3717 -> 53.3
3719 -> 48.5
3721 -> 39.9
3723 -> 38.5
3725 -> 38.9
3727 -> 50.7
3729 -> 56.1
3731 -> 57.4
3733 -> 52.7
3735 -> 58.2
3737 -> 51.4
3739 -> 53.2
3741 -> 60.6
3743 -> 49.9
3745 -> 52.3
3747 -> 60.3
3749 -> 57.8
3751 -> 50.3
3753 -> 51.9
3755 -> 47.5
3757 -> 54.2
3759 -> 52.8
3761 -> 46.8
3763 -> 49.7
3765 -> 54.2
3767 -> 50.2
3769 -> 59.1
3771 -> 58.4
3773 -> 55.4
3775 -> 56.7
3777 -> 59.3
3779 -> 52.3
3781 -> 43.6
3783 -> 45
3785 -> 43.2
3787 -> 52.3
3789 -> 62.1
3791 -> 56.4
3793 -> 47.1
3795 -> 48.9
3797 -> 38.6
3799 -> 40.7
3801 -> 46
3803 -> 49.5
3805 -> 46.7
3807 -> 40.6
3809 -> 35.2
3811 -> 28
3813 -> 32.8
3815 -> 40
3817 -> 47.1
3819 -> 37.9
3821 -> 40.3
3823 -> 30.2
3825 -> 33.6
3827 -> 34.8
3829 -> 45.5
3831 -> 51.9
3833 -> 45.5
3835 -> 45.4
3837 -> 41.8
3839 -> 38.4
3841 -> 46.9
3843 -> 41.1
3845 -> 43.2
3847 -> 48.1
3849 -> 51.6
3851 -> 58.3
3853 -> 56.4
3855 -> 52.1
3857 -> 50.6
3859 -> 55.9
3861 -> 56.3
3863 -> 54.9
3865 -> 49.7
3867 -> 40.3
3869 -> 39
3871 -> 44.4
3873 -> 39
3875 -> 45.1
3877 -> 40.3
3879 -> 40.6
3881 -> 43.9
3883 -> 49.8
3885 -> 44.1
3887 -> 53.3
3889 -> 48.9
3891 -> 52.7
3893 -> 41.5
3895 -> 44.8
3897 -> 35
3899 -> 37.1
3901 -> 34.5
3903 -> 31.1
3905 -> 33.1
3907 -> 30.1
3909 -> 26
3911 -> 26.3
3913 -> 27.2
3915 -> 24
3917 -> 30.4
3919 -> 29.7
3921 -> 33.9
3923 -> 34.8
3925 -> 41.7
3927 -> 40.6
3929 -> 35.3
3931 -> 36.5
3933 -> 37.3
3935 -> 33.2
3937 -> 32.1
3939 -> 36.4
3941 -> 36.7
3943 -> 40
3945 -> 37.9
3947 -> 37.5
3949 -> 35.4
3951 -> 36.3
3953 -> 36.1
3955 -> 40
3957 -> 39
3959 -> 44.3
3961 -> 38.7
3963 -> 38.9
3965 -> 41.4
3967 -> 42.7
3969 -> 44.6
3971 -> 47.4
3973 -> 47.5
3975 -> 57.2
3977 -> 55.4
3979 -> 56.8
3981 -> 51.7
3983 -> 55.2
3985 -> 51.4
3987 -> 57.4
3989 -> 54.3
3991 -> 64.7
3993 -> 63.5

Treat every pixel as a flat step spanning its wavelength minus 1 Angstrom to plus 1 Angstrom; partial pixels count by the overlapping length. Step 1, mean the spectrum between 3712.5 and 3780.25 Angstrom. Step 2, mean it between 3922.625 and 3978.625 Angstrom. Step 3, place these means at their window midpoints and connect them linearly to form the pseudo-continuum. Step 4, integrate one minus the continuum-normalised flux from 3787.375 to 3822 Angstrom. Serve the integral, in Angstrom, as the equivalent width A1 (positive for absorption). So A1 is 3.7 Angstrom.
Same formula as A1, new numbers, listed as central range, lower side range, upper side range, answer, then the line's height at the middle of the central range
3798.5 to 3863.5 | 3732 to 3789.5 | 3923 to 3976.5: 4.8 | 48.2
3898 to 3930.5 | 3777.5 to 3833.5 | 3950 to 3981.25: 8.8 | 44.3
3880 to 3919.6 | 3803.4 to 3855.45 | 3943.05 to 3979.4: 5.2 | 42.8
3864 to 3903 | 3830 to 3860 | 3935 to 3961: 1.2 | 44.4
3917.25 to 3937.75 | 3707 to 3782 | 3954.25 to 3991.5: 5.8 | 49.2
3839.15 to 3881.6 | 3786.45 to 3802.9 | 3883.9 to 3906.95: -3.4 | 43.8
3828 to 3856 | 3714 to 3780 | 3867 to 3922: -2.9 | 43.1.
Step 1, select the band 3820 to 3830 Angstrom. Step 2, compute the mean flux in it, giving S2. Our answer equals 36.9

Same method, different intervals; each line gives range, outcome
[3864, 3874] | 42.5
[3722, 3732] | 48.3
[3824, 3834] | 42.3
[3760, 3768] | 50.2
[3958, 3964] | 40.6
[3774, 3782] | 53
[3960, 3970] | 41.3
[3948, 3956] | 36.9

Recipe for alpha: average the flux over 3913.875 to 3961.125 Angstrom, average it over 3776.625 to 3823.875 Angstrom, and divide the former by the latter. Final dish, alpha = 0.82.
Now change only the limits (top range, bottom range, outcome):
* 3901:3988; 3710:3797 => 0.76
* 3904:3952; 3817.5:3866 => 0.73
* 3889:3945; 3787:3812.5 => 0.78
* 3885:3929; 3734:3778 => 0.67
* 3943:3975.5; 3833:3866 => 0.84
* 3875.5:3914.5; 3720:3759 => 0.75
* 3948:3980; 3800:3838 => 1.08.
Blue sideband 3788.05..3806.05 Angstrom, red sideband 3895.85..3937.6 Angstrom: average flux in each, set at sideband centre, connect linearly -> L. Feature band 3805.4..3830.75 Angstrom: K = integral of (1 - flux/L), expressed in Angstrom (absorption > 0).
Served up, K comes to 4.3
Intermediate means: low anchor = 48.4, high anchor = 32.9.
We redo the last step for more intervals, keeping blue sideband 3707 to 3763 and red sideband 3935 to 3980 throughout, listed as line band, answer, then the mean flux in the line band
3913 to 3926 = 3.36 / 32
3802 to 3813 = 1.91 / 39.3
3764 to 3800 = -2.00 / 51.3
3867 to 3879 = 0.97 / 41.4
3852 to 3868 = -2.28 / 52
